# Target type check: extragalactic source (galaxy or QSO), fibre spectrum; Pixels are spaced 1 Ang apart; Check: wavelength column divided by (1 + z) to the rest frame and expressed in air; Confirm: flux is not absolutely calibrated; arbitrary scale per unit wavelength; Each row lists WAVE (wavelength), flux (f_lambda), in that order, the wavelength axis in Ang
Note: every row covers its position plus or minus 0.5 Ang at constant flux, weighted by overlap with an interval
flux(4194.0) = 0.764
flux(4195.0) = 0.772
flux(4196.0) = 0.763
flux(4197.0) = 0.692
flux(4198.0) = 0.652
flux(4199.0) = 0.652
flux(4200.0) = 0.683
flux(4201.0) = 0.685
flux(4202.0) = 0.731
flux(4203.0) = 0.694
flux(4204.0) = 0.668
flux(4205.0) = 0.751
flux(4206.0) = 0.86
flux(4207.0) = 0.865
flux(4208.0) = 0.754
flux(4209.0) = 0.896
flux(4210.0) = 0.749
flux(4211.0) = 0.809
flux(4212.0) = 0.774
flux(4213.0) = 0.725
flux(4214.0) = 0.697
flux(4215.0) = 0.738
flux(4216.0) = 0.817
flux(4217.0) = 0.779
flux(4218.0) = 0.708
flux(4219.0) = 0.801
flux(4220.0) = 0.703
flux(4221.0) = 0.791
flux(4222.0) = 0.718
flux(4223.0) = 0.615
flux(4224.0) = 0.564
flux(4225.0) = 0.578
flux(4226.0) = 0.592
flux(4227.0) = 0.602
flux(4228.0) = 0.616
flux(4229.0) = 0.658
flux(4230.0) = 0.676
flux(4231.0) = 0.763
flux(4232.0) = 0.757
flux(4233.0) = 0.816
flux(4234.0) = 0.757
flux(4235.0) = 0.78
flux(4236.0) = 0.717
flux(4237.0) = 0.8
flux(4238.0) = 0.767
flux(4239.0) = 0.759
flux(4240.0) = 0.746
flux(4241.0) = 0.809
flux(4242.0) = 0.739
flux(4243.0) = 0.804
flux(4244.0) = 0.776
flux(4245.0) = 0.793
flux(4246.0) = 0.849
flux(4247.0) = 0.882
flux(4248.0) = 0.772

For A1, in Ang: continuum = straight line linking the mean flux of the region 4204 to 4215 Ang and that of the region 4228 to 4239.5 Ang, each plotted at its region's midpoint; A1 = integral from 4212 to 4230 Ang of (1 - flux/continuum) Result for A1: 1.7 Ang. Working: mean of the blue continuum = 0.78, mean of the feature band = 0.69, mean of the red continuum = 0.744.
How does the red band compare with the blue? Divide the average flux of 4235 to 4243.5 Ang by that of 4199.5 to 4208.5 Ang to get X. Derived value 1.0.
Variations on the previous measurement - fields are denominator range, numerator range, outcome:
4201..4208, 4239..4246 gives 1.03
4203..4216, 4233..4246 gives 1.00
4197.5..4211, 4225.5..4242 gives 0.98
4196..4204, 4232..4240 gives 1.12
